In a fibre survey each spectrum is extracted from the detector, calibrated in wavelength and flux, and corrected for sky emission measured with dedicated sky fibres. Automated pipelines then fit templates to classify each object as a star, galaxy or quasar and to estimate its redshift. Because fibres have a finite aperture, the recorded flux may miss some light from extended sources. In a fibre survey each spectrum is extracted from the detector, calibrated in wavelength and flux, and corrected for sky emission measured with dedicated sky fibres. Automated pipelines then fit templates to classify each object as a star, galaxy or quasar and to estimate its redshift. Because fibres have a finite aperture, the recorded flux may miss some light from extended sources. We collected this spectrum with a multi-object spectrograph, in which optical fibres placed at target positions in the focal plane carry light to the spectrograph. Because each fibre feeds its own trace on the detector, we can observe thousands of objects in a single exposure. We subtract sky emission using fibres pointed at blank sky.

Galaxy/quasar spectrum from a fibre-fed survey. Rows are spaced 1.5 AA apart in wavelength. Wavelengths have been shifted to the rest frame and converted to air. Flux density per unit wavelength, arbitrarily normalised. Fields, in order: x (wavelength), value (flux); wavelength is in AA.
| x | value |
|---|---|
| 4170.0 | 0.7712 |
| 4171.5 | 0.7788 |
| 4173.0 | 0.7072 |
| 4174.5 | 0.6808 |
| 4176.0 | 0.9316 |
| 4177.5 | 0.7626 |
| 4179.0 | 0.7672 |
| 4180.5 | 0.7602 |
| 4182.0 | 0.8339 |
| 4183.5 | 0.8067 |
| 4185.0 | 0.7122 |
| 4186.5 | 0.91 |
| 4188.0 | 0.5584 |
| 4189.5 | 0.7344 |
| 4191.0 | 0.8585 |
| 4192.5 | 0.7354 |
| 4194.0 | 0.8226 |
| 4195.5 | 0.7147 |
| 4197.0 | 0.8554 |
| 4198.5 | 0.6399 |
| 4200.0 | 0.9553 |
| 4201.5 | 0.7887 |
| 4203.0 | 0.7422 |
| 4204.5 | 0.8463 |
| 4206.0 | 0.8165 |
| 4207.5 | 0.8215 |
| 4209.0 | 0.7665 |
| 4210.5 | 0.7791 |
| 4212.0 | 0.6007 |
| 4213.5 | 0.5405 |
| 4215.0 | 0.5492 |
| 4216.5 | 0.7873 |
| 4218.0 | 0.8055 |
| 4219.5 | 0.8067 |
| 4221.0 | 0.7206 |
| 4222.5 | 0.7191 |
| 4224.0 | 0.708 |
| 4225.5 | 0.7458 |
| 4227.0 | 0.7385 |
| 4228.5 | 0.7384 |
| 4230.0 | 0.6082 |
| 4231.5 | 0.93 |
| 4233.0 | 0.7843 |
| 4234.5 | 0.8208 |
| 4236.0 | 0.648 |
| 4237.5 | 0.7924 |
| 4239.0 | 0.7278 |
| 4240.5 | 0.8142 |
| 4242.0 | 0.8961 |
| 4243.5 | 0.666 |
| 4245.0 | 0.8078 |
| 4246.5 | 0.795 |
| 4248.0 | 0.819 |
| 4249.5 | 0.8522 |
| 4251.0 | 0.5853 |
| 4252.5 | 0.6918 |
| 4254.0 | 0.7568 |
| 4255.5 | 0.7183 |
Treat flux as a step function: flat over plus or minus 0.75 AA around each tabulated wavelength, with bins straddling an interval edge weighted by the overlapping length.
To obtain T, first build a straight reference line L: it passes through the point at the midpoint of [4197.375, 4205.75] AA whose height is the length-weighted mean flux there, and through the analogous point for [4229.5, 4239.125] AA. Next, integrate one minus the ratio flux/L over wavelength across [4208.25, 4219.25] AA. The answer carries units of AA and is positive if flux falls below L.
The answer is 1.3 AA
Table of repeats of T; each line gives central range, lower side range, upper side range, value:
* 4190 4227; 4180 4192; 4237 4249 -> 1.1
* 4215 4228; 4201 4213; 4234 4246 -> 0.4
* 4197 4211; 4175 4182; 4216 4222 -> -0.2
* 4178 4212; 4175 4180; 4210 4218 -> -1.9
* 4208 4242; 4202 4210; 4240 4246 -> 2.5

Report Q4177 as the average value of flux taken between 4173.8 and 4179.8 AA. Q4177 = 0.786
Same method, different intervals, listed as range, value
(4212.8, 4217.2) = 0.625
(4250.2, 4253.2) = 0.641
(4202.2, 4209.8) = 0.798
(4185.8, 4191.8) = 0.764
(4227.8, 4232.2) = 0.757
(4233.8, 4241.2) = 0.76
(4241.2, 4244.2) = 0.784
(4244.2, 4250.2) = 0.817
